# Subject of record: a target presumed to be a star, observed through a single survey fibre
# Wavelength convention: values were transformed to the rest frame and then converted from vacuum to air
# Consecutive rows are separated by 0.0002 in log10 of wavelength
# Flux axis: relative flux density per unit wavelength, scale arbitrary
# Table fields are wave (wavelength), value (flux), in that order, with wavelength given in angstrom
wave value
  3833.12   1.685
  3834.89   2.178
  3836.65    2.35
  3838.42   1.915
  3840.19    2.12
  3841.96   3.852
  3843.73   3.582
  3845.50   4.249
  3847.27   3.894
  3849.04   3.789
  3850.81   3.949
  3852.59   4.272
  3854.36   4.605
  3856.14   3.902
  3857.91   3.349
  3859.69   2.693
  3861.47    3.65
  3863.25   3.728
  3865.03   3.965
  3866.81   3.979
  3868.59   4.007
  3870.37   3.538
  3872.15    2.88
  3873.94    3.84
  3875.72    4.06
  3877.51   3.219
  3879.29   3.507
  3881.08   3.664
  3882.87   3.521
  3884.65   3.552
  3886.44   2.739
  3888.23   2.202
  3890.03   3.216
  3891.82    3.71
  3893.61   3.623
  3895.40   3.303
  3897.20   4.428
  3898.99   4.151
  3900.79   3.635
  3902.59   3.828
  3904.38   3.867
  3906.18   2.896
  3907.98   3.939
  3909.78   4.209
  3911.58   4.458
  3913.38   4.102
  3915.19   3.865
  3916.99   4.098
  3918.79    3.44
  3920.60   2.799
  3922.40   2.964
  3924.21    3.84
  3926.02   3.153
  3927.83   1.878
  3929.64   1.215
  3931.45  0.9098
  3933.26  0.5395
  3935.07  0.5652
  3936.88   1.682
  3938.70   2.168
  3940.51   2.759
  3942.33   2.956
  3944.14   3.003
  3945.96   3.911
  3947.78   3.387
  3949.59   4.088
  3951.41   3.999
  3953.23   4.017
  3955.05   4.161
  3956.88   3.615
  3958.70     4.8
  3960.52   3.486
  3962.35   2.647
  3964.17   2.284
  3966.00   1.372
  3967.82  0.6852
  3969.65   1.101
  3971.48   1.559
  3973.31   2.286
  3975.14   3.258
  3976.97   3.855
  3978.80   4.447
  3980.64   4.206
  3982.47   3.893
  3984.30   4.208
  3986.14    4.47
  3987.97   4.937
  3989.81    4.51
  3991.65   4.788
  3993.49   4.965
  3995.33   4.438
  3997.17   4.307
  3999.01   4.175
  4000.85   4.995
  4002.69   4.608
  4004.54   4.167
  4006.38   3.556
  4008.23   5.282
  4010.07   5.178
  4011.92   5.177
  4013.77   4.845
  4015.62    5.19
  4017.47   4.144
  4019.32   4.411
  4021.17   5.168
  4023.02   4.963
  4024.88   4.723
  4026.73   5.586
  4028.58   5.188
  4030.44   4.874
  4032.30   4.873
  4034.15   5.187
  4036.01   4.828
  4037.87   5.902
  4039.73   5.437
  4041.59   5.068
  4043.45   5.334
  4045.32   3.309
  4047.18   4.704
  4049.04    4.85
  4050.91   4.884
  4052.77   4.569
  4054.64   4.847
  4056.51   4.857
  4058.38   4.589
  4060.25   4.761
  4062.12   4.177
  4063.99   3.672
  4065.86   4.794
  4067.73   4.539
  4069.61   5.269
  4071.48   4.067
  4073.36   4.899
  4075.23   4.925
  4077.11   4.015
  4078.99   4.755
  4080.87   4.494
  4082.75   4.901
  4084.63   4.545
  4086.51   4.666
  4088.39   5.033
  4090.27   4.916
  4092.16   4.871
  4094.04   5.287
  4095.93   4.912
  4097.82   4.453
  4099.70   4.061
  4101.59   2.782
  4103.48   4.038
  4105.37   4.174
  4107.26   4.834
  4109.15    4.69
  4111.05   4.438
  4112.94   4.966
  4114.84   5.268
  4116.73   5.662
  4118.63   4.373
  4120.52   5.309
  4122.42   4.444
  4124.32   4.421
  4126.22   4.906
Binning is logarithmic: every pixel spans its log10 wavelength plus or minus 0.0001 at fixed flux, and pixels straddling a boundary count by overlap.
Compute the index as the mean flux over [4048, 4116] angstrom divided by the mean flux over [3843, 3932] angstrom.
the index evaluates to 1.31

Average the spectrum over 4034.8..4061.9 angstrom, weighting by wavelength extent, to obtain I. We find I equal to 4.84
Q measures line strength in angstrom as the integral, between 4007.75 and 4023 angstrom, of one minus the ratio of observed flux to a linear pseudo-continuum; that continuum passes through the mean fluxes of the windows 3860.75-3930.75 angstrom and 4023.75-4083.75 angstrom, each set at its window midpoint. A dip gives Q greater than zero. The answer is -1.5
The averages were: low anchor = 3.5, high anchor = 4.78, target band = 4.92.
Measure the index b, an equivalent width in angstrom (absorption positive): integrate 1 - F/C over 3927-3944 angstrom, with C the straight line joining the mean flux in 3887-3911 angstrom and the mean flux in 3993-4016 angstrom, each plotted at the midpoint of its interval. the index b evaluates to 9.8 angstrom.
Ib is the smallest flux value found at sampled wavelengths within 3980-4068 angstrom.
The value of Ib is 3.309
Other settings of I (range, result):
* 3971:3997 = 4.04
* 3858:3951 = 3.24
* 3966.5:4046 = 4.37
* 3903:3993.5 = 3.19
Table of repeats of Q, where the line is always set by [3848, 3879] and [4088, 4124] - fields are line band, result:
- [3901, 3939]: 9.9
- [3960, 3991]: 7.6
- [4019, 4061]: -5.0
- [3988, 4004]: -1.4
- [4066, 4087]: -0.5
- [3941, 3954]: 1.5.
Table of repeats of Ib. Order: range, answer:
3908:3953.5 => 0.5395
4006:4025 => 3.556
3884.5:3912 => 2.202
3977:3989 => 3.893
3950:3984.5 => 0.6852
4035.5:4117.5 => 2.782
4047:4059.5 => 4.569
